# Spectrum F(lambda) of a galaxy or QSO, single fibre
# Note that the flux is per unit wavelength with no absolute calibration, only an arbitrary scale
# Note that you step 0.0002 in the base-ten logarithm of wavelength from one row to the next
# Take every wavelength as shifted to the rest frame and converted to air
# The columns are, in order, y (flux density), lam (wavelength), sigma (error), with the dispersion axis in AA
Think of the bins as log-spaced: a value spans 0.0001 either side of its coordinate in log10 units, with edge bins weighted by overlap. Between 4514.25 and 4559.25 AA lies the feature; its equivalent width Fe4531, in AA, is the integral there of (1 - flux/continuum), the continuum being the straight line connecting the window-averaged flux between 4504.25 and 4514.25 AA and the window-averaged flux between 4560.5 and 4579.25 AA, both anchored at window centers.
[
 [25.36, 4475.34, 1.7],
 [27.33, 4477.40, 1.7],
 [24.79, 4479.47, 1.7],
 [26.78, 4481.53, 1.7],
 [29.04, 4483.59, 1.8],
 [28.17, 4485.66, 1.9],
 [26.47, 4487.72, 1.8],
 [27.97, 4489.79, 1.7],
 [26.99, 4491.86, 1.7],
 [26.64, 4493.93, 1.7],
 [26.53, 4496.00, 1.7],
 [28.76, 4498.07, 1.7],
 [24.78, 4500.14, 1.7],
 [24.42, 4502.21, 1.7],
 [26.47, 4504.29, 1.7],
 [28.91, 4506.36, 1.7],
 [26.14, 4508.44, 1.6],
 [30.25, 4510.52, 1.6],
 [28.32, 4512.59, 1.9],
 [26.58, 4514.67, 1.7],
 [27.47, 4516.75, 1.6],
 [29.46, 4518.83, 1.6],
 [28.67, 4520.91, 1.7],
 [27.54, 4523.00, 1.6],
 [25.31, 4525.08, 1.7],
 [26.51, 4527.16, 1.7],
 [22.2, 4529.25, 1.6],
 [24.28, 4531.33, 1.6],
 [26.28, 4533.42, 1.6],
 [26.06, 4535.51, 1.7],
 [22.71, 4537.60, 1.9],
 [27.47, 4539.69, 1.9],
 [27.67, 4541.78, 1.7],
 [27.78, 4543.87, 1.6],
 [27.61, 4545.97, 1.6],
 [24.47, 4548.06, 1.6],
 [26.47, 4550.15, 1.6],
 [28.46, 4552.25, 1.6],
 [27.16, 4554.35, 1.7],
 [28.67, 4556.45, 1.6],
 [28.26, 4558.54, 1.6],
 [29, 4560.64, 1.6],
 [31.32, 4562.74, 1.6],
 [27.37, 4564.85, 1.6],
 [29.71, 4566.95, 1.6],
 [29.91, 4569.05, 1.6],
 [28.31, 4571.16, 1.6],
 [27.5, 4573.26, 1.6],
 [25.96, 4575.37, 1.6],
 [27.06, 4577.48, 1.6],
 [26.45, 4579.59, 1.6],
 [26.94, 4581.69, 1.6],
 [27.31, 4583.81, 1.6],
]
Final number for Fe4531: 2.4 AA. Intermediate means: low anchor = 28.1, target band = 26.7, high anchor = 28.3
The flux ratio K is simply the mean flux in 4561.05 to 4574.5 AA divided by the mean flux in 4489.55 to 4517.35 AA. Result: 1.07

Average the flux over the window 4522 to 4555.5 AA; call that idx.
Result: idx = 26.1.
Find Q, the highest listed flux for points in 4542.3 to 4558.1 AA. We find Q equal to 28.67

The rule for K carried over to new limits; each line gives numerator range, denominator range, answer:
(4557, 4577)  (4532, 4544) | 1.09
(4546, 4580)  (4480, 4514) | 1.02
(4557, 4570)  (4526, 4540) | 1.17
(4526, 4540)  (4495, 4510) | 0.93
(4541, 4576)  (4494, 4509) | 1.05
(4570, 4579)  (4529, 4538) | 1.10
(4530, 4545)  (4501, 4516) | 0.95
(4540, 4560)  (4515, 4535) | 1.04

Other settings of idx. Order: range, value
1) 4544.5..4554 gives 26.8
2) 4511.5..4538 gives 26.4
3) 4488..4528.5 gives 27.2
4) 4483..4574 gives 27.3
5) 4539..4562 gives 27.6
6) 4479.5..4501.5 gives 27.1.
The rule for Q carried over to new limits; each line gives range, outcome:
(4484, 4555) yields 30.25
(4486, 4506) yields 28.76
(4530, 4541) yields 27.47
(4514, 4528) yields 29.46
